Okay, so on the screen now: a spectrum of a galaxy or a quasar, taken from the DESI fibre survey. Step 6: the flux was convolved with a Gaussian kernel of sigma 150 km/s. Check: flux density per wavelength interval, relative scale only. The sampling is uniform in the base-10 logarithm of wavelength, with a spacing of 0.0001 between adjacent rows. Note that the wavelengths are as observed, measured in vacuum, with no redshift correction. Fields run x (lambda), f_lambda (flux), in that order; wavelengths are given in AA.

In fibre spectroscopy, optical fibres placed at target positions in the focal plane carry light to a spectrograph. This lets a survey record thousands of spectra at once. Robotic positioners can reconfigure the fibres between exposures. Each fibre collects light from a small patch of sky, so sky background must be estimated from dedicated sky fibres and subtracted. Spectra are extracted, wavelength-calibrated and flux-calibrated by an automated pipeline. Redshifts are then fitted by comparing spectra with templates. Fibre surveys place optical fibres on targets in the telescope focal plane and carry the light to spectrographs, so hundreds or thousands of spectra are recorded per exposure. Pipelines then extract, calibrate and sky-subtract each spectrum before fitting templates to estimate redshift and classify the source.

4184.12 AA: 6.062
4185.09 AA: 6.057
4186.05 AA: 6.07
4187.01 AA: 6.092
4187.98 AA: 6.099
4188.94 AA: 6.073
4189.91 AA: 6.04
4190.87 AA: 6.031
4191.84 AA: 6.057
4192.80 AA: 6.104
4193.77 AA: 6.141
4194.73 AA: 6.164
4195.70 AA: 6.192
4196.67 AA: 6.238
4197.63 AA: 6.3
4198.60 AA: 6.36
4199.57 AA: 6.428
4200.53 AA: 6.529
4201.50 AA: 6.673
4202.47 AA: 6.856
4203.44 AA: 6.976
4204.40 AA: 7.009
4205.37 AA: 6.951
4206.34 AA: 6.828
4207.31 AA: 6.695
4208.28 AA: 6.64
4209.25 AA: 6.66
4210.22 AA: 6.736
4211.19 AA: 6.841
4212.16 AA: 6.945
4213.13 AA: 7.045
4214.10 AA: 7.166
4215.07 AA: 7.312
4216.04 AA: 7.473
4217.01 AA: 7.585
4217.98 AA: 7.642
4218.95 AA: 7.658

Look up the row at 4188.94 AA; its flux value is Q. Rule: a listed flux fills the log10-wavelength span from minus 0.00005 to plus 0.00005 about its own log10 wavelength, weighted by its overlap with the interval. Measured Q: 6.073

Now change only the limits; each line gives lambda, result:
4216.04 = 7.473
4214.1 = 7.166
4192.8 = 6.104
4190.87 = 6.031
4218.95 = 7.658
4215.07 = 7.312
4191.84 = 6.057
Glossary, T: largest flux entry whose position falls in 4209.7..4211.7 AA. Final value 6.841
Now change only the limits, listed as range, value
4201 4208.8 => 7.009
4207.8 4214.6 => 7.166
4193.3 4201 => 6.529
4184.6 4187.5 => 6.092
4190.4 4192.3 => 6.057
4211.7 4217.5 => 7.585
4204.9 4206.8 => 6.951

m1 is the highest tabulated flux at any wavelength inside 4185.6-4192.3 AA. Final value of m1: 6.099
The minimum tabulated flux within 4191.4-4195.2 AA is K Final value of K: 6.057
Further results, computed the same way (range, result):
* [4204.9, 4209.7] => 6.64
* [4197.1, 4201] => 6.3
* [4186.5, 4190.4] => 6.04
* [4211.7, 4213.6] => 6.945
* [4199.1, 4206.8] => 6.428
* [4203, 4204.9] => 6.976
